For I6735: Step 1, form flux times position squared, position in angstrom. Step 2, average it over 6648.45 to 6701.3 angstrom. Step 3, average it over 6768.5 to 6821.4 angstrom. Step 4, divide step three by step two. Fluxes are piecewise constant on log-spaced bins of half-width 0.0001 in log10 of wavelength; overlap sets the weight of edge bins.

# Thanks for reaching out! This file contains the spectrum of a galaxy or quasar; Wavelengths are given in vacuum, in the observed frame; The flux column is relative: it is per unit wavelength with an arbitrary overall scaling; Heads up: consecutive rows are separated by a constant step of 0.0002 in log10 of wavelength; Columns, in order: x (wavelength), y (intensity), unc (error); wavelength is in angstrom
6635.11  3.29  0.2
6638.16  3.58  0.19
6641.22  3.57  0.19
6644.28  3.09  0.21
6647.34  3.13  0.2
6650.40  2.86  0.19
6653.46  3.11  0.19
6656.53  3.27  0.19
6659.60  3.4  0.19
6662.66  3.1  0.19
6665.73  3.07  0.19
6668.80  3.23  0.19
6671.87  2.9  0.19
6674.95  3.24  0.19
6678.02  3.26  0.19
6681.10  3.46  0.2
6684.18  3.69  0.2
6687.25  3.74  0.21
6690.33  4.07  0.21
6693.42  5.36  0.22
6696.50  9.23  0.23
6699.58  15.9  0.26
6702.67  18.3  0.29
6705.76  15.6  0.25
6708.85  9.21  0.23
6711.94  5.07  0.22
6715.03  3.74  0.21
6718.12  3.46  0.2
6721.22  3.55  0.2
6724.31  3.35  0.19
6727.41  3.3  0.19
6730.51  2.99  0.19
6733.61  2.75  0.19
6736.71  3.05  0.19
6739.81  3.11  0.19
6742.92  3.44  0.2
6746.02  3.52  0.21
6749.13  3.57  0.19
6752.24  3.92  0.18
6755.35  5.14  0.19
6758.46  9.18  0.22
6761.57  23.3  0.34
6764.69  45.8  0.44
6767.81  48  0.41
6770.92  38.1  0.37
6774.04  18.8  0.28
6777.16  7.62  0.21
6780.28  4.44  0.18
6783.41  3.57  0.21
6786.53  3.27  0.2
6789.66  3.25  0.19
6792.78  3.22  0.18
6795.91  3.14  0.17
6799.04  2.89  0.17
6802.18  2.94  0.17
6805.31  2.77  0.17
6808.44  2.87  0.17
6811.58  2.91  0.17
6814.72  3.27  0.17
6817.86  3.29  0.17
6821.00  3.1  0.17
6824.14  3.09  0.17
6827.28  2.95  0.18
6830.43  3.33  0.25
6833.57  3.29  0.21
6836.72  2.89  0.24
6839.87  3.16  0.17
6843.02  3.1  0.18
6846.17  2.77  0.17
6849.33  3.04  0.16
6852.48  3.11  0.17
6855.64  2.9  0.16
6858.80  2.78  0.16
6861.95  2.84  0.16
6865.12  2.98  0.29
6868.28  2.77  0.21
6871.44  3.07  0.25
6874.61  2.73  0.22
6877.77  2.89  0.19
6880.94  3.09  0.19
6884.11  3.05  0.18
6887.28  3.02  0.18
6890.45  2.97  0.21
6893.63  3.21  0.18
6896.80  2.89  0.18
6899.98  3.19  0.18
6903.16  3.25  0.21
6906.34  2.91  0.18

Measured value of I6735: 1.6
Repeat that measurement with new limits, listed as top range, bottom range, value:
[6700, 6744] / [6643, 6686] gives 1.92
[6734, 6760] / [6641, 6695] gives 1.29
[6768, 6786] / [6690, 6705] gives 1.48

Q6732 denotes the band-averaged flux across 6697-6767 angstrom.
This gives 9.13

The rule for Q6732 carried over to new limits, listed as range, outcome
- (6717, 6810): 8.97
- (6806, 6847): 3.08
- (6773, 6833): 4.1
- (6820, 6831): 3.1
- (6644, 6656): 3.06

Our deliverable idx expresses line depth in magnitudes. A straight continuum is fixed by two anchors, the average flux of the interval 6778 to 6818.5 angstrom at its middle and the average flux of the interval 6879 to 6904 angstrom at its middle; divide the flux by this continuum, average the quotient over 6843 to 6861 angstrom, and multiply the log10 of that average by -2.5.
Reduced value 0.08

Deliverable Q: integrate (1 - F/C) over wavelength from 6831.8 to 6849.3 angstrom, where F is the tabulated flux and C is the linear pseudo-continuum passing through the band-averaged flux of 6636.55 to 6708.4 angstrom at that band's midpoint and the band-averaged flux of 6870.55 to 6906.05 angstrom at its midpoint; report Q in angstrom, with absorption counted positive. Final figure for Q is 2.6 angstrom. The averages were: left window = 5.46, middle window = 3.04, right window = 3.03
